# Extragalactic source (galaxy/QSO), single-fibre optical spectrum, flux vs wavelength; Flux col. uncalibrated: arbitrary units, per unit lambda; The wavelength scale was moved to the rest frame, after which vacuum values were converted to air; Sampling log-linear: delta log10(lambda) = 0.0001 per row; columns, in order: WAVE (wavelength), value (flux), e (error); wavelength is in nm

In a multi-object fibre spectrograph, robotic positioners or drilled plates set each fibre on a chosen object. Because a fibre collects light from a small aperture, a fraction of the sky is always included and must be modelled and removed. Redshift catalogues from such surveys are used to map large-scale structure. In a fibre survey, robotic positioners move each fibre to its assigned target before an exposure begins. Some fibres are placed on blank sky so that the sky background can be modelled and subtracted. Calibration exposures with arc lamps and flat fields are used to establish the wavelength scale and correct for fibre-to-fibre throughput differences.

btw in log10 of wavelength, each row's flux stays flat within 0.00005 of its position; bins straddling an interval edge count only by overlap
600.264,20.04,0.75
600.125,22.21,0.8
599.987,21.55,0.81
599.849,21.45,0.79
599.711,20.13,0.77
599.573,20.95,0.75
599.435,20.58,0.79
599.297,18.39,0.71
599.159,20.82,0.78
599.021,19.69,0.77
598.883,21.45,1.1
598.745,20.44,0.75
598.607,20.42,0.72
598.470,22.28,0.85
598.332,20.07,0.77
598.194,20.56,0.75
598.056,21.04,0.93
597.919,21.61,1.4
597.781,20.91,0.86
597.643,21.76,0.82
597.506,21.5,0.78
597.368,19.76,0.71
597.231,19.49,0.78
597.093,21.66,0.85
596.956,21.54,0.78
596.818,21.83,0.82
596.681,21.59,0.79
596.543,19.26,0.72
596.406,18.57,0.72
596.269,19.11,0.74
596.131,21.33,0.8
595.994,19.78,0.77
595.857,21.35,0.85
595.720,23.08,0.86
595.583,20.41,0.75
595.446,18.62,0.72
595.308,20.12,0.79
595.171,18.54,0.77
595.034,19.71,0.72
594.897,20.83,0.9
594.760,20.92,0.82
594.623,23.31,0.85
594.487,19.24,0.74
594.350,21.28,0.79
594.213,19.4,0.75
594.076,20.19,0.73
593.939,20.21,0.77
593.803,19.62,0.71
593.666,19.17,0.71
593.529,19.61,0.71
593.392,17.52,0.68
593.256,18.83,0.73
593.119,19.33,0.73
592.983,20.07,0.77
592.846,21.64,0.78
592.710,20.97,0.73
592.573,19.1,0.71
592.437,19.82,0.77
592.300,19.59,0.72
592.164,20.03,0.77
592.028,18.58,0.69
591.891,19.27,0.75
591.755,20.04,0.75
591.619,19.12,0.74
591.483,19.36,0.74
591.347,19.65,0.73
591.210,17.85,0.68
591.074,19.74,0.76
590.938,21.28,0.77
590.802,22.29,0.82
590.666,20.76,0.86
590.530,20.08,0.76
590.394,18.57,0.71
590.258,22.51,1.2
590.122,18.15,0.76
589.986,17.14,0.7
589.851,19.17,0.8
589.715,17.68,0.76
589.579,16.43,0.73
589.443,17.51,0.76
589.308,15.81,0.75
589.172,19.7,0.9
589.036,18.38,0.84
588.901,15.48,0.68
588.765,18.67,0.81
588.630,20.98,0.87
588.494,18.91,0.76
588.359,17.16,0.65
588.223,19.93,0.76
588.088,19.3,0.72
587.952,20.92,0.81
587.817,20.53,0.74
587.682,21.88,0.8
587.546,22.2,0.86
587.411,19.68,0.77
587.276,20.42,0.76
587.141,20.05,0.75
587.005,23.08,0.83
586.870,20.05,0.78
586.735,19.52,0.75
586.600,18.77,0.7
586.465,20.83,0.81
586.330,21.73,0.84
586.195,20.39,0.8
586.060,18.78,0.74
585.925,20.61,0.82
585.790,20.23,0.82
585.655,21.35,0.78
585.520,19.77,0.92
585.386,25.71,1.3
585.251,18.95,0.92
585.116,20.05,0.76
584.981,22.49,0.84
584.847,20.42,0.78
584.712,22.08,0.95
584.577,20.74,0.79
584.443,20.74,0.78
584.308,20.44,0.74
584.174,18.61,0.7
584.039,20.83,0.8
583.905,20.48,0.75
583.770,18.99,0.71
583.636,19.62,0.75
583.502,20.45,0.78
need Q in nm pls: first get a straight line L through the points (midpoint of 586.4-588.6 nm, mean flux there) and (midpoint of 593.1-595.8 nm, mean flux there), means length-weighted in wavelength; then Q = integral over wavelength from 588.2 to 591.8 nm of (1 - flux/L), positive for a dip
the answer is 0.21 nm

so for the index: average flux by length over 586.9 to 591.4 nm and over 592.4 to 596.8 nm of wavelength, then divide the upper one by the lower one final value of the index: 1.0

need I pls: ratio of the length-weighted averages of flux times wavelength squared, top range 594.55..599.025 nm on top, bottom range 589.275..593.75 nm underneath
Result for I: 1.09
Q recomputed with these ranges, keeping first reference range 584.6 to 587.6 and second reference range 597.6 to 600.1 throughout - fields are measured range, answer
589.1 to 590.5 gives 0.166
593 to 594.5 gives 0.091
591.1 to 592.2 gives 0.082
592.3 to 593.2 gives 0.030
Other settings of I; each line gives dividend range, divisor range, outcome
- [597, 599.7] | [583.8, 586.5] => 1.04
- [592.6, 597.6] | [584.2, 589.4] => 1.03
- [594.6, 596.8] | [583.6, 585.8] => 1.02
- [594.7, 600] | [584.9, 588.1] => 1.03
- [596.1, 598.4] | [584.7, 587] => 1.04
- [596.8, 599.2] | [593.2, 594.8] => 1.06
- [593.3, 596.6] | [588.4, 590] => 1.13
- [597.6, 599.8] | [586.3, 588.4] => 1.05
